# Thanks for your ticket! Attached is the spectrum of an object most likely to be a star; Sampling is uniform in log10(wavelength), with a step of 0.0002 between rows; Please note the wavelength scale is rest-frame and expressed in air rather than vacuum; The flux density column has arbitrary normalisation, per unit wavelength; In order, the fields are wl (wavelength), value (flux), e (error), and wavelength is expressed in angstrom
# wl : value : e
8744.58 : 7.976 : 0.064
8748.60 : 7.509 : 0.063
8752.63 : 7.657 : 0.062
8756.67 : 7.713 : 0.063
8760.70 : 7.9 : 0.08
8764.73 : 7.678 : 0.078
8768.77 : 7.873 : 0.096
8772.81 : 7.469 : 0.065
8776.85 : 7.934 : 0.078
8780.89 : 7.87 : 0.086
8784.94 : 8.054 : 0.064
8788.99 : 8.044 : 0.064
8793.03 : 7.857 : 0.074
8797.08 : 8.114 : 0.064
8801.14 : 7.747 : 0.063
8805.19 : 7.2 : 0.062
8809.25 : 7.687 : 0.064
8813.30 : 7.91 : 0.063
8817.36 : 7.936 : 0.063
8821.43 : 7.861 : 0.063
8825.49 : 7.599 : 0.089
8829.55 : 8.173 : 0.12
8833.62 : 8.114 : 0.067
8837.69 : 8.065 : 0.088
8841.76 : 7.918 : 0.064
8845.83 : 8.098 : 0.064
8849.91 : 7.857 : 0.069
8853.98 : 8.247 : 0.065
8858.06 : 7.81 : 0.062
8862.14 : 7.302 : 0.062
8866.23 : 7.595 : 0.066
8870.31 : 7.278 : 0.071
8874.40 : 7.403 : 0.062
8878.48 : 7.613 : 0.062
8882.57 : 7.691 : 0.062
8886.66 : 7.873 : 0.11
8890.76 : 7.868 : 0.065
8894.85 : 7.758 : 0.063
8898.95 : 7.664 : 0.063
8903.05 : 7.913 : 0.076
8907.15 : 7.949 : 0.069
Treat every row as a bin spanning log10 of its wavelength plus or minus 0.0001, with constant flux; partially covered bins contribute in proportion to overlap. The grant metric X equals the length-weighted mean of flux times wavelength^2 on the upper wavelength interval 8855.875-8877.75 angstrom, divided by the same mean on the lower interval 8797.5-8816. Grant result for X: 0.99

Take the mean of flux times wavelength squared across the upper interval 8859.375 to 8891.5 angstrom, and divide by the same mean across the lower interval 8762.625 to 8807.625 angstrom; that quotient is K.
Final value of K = 0.99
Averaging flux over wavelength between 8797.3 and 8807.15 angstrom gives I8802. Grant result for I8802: 7.59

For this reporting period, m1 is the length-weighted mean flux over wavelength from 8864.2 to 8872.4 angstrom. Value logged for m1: 7.44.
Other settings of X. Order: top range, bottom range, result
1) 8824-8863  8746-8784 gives 1.04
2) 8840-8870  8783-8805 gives 1.00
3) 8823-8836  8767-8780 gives 1.04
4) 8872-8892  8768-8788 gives 1.00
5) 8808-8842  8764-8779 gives 1.04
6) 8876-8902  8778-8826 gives 1.01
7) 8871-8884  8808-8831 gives 0.97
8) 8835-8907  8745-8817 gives 1.02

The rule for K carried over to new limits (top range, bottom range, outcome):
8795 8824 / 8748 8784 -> 1.01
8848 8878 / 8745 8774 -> 1.01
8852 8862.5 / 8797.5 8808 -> 1.05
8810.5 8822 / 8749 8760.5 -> 1.04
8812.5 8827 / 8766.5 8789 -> 1.01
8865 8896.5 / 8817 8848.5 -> 0.97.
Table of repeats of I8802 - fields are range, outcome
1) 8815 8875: 7.83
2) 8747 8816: 7.78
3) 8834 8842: 8.03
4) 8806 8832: 7.83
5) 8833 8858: 8.03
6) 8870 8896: 7.66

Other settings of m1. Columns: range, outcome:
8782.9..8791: 8.04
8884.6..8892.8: 7.87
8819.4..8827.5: 7.73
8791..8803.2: 7.91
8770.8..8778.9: 7.71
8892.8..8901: 7.71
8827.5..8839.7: 8.12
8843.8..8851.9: 7.97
